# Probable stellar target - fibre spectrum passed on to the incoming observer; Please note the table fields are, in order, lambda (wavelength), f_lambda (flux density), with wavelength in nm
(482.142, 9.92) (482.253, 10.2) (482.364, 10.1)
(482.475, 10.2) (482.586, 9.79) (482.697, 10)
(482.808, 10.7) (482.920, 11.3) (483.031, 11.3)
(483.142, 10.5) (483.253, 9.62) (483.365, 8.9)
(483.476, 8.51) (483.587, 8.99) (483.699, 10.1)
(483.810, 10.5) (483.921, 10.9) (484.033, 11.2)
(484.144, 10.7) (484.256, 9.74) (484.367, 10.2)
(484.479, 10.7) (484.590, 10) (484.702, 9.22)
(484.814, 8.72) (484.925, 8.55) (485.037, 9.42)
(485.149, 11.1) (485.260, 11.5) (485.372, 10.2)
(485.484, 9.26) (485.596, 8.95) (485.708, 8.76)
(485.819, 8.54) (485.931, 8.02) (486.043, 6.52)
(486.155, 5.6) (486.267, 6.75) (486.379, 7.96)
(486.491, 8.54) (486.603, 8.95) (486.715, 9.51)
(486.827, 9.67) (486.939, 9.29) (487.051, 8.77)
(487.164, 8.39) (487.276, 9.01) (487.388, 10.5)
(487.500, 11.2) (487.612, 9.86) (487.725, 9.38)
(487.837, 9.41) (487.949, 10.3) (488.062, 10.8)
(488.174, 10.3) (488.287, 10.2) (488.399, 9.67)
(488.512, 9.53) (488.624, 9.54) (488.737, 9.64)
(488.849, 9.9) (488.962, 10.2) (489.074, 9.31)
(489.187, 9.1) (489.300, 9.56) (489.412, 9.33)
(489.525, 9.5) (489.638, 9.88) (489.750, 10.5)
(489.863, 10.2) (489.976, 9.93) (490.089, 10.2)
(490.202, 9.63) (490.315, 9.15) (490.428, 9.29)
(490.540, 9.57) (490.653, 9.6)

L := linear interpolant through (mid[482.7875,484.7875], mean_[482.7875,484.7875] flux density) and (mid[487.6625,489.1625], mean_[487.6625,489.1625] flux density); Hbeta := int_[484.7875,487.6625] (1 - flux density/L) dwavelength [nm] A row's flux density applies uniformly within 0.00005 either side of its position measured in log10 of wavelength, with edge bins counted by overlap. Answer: 0.29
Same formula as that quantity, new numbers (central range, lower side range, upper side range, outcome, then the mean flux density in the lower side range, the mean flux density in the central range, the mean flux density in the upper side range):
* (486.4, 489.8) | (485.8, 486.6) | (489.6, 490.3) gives -0.36 nm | 7.47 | 9.64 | 10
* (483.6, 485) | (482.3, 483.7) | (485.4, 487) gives -0.10 nm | 10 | 10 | 8.34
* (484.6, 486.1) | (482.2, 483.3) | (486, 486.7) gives -0.15 nm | 10.4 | 9.16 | 7.53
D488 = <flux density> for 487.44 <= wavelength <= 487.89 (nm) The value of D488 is 9.97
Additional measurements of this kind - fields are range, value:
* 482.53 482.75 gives 9.91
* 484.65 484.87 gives 8.97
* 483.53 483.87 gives 9.89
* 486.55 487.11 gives 9.23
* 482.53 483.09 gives 10.6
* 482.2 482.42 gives 10.2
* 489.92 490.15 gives 10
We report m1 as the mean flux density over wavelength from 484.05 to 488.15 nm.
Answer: 9.3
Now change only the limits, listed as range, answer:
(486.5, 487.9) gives 9.47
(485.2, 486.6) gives 8.42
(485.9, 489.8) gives 9.28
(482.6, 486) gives 9.86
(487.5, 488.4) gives 10.1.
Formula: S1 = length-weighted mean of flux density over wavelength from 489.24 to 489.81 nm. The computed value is 9.76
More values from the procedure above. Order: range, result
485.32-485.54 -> 9.71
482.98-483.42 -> 10.1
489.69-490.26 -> 10.1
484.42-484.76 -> 9.95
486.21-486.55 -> 7.75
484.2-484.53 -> 10.2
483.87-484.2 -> 10.9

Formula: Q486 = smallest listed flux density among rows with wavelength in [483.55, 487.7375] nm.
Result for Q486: 5.6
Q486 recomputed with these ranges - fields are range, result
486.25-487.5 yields 6.75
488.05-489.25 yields 9.1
